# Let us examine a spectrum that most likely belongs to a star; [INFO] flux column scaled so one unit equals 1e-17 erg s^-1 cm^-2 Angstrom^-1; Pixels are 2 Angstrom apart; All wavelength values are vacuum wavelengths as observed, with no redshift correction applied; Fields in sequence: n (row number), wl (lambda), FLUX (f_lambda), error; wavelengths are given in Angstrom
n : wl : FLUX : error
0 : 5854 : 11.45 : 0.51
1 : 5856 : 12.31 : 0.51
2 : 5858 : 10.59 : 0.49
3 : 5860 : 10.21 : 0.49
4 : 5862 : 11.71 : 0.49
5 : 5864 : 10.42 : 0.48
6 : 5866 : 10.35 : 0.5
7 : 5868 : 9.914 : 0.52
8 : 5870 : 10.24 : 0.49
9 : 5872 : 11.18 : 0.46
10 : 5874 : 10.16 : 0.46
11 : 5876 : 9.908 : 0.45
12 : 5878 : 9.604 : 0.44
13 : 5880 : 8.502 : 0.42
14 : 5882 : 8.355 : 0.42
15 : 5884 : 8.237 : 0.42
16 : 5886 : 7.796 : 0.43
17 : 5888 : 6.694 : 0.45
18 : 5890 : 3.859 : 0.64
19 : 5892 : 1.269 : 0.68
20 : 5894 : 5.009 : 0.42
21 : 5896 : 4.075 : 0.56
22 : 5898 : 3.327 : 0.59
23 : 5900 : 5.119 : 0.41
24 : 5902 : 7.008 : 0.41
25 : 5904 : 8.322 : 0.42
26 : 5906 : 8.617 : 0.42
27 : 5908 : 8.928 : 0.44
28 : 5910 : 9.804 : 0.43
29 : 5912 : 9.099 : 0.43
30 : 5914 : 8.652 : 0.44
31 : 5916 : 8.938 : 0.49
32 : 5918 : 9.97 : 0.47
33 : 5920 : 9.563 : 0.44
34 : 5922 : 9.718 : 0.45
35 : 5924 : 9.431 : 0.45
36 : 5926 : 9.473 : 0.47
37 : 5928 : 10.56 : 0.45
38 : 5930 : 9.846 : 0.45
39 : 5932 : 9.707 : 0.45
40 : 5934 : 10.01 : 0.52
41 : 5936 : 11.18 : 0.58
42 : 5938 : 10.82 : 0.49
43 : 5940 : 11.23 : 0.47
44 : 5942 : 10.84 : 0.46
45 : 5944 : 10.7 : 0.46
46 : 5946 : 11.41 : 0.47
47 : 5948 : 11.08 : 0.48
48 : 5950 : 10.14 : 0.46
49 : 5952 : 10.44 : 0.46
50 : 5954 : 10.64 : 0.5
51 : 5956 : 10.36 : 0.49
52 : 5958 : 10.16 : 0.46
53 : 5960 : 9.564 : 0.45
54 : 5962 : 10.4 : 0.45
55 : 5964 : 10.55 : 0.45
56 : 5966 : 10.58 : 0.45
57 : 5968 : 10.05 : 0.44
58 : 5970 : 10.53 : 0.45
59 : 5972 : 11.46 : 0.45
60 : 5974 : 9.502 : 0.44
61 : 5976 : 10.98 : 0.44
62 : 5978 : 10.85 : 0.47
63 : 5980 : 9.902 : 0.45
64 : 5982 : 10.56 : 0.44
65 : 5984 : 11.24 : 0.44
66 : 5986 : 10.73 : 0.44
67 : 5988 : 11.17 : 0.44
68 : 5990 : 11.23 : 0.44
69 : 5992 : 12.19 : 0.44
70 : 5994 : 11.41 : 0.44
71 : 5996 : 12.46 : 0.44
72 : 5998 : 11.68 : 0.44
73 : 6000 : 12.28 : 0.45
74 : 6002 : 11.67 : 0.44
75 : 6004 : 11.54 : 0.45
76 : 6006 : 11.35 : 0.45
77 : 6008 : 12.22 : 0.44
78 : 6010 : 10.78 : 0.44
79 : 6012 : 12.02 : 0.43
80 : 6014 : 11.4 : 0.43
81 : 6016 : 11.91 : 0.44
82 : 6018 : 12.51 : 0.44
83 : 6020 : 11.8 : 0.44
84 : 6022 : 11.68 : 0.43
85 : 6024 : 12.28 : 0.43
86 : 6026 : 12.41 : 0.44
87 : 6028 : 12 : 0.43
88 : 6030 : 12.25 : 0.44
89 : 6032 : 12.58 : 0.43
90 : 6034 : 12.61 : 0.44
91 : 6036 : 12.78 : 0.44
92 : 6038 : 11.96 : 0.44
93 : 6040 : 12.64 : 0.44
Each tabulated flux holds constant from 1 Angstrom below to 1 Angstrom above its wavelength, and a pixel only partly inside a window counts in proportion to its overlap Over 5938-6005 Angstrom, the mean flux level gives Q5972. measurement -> 10.9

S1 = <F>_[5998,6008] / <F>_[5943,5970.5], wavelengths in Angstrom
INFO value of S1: 1.1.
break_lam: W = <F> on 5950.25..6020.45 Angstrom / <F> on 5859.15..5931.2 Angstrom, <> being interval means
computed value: 1.31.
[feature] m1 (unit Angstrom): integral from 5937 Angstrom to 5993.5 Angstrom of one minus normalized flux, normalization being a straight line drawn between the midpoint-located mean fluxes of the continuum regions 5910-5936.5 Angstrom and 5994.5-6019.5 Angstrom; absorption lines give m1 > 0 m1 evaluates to 0.2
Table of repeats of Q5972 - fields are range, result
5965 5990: 10.7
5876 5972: 8.98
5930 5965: 10.5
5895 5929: 8.27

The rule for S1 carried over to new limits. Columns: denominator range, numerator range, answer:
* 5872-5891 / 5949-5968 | 1.24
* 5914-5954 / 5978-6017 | 1.12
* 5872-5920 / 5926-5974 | 1.39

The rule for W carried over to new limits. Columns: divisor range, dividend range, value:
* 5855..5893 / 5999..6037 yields 1.33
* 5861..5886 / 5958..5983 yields 1.06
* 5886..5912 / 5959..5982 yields 1.68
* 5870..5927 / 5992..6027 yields 1.50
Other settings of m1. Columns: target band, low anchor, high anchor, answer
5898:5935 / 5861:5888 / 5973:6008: 4.8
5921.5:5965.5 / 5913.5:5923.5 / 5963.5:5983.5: -2.1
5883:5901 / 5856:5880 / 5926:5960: 9.3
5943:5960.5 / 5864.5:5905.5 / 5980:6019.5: -1.2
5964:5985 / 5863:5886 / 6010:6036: 1.3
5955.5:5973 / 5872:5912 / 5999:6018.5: -0.7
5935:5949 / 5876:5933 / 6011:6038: -2.8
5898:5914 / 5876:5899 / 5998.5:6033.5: -1.7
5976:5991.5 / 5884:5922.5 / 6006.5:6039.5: -0.6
